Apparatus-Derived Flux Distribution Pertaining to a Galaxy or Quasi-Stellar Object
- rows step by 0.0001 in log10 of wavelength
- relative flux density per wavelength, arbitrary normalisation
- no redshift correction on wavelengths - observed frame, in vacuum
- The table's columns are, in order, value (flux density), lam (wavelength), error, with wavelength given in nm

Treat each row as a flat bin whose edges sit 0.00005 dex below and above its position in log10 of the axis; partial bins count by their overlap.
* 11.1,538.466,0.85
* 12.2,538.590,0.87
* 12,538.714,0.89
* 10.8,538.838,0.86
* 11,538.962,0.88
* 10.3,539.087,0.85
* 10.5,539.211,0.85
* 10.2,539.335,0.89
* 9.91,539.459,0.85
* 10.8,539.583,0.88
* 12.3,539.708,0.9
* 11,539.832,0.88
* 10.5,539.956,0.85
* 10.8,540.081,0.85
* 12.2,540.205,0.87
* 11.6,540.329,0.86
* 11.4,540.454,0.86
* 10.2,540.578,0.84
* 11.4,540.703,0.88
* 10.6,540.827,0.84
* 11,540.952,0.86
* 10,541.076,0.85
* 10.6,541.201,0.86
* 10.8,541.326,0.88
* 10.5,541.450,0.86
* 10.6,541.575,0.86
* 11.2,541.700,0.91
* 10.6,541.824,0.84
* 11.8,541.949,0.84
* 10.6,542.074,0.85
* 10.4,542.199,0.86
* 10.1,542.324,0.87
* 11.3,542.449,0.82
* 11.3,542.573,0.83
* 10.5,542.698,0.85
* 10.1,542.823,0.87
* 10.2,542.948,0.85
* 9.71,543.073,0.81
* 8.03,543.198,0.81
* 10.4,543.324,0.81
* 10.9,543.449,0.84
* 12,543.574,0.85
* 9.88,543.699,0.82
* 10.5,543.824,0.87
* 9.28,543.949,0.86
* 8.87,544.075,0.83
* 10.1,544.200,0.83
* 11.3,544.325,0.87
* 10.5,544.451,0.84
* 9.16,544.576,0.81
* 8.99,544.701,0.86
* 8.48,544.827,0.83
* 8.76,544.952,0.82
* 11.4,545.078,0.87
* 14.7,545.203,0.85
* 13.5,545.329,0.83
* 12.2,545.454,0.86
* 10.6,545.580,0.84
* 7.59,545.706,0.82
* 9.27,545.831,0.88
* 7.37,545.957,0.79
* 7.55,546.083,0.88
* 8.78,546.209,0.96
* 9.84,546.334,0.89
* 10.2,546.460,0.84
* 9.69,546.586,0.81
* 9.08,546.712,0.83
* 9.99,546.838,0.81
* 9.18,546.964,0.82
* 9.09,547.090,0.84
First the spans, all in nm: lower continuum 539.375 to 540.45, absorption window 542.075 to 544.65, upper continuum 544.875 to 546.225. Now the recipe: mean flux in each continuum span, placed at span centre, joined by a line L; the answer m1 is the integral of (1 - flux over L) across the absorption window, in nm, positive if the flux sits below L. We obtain 0.08 nm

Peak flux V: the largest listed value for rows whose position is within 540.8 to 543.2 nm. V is 11.8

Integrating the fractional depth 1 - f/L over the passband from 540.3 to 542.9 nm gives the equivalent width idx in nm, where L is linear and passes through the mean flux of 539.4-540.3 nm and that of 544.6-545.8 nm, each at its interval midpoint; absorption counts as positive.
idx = 0.04 nm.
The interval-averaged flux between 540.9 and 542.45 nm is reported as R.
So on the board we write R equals 10.7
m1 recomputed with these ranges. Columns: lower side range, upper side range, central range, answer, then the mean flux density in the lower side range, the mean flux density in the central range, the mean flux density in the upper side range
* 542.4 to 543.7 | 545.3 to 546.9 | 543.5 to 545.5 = -0.12 nm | 10.4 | 10.6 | 9.58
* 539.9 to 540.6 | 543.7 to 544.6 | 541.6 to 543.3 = 0.01 nm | 11.2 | 10.4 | 9.99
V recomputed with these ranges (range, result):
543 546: 14.7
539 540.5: 12.3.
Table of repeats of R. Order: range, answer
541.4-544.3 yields 10.4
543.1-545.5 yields 10.4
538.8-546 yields 10.5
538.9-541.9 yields 10.8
